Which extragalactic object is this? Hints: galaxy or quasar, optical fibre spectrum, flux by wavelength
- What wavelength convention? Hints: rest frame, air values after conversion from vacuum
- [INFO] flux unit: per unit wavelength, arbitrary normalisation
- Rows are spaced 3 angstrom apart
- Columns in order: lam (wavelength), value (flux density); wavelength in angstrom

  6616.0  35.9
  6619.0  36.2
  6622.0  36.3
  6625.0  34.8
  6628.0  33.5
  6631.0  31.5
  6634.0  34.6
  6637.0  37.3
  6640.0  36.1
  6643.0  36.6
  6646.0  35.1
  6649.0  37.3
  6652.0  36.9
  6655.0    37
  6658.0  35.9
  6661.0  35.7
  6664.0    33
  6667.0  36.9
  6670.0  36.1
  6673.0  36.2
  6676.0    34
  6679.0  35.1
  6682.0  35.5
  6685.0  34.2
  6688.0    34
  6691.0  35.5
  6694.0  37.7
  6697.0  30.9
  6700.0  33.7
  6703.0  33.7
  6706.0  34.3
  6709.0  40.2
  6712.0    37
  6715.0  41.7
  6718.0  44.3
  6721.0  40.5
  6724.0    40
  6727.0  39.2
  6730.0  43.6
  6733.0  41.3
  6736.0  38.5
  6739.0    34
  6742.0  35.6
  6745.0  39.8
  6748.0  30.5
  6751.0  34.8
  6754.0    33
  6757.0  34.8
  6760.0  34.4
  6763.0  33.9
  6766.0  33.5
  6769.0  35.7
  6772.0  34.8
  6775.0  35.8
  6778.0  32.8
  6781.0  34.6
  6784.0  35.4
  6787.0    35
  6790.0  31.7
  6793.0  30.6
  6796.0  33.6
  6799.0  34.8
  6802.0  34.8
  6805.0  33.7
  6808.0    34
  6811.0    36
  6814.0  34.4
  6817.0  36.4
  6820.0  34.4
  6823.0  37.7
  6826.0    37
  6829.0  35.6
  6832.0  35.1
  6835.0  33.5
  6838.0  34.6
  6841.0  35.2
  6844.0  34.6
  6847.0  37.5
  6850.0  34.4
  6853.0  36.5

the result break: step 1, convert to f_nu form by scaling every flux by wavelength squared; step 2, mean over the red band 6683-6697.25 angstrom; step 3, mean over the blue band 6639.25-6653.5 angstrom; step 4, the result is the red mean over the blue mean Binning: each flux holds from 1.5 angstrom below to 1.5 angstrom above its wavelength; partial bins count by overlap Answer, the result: 0.97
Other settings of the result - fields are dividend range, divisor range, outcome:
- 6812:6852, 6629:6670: 1.05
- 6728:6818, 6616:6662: 1.02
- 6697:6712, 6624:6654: 1.01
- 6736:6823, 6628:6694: 1.01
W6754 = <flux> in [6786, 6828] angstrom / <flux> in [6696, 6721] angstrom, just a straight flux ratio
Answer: 0.93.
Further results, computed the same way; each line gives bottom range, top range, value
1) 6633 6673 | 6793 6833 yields 0.97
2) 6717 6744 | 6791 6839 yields 0.88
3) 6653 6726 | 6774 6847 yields 0.95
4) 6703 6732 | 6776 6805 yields 0.85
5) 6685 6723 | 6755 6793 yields 0.93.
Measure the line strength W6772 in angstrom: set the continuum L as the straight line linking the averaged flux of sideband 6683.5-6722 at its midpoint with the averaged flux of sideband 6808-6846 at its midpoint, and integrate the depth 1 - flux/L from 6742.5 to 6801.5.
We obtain 2.8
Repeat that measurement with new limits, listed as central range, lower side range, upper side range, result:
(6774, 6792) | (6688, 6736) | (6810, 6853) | 1.22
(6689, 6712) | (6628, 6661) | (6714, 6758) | 1.20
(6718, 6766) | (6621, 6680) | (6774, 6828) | -2.88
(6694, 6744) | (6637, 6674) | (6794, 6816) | -3.74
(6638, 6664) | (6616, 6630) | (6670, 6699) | -0.85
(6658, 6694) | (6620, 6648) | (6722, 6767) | 0.43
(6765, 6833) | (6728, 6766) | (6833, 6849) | 1.63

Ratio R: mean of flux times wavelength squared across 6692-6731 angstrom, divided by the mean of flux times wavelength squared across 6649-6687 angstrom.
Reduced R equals 1.1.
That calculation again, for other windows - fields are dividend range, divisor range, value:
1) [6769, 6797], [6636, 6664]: 0.97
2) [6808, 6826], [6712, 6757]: 0.96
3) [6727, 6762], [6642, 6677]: 1.04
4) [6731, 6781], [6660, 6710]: 1.03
